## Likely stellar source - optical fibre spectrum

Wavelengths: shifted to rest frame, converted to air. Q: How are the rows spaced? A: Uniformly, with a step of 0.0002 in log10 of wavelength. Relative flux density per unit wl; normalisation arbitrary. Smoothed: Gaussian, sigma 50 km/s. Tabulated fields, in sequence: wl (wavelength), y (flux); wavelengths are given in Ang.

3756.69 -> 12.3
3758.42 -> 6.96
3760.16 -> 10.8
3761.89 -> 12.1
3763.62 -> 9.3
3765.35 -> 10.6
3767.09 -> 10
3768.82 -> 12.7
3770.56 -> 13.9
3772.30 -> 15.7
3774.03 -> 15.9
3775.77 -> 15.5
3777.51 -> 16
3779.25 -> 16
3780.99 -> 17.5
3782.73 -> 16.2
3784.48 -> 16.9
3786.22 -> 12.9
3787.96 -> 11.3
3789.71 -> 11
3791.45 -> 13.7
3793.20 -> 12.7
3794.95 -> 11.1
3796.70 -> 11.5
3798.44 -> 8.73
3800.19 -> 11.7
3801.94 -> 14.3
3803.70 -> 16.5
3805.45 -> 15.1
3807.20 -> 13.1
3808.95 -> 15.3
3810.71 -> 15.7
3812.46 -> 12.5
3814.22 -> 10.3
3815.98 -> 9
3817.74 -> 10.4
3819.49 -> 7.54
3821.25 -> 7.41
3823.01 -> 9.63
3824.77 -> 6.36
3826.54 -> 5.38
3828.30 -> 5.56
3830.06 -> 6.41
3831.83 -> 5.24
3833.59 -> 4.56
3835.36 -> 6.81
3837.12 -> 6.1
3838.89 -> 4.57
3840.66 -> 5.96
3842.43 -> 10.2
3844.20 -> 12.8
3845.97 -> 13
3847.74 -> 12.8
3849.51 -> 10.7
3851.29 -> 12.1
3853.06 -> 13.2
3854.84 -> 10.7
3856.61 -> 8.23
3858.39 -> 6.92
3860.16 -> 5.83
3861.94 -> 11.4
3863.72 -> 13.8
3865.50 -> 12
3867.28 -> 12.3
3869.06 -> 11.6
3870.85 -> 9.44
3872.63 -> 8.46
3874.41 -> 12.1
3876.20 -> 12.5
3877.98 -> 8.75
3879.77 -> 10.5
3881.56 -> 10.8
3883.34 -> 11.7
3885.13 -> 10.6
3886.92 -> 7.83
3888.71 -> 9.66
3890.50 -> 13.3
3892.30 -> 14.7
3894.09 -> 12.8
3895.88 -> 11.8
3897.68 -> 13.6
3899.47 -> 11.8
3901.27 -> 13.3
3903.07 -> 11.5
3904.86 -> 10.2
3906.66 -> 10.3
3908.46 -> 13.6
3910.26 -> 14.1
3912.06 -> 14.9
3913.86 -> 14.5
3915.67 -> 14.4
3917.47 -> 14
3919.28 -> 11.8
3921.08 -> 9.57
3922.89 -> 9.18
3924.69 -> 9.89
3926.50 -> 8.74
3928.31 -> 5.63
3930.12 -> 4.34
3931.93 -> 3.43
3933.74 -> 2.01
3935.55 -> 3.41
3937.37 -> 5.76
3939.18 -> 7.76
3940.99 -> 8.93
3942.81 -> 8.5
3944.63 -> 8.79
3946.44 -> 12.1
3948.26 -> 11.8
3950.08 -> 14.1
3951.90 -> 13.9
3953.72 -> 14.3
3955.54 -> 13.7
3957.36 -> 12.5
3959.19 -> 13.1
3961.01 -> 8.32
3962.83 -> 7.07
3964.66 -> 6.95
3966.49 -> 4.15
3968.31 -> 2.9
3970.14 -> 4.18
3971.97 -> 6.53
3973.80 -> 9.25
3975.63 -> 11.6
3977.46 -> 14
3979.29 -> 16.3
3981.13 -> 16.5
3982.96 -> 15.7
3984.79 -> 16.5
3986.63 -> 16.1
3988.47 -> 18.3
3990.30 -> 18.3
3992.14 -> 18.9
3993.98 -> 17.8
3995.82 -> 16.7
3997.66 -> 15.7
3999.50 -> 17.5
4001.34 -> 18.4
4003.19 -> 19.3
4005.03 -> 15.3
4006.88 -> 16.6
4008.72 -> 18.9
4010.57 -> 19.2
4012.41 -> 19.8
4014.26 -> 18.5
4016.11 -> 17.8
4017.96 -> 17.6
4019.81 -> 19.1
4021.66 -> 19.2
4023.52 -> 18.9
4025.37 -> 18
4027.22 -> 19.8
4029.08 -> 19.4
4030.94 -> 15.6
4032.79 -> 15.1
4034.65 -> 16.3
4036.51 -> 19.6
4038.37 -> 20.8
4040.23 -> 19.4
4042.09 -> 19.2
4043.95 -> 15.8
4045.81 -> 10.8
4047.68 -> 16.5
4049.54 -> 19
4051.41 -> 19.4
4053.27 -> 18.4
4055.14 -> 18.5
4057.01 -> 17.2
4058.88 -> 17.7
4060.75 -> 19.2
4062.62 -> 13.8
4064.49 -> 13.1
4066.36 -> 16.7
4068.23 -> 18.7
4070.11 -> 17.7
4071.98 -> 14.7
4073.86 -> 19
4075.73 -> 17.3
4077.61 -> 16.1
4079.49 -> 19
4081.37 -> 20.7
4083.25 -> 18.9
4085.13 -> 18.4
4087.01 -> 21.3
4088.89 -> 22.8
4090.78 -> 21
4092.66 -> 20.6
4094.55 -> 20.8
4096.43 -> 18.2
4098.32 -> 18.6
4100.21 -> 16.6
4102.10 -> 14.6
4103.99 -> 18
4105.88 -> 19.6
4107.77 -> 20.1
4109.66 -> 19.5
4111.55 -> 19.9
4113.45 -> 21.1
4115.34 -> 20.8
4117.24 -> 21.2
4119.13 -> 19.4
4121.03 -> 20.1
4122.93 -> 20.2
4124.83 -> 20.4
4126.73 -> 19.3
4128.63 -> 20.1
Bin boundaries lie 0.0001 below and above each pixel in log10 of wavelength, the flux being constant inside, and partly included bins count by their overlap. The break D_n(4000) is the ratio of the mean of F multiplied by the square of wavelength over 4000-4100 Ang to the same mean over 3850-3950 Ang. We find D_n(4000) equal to 1.88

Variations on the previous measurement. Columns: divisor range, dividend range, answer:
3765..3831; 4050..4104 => 1.73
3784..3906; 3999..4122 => 1.92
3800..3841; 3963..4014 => 1.69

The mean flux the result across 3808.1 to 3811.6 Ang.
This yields 15.5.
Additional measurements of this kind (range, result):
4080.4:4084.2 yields 19.8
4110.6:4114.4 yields 20.5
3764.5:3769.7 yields 11.1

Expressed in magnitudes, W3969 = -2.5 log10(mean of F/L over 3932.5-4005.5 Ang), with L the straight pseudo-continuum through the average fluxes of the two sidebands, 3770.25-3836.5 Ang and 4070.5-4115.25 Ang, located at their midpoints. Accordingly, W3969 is 0.31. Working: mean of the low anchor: 11.7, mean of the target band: 12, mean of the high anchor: 19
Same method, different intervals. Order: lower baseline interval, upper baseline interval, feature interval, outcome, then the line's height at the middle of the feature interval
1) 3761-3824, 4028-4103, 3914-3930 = 0.42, 15.2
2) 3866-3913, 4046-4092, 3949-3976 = 0.44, 14.2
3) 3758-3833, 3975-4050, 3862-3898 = 0.22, 14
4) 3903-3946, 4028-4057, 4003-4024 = -0.18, 15.6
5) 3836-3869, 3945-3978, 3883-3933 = -0.10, 10.1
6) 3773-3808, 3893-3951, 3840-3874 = 0.13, 12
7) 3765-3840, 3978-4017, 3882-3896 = 0.22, 14.1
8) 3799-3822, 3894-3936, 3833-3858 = 0.22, 11.6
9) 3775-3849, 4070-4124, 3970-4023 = 0.00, 16.3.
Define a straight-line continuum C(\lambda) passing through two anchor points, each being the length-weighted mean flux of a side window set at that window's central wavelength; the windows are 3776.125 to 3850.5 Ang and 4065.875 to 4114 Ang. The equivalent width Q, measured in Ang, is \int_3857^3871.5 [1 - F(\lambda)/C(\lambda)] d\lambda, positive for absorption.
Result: 2.44 Ang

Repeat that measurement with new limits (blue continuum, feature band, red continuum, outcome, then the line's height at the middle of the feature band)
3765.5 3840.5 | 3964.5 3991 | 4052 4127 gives 6.68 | 15.8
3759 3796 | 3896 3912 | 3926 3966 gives -3.96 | 9.96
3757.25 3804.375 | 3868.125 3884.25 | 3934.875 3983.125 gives 1.06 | 11.4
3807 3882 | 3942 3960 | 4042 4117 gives 1.71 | 13.6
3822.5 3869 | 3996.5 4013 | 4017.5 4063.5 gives -1.66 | 16.2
